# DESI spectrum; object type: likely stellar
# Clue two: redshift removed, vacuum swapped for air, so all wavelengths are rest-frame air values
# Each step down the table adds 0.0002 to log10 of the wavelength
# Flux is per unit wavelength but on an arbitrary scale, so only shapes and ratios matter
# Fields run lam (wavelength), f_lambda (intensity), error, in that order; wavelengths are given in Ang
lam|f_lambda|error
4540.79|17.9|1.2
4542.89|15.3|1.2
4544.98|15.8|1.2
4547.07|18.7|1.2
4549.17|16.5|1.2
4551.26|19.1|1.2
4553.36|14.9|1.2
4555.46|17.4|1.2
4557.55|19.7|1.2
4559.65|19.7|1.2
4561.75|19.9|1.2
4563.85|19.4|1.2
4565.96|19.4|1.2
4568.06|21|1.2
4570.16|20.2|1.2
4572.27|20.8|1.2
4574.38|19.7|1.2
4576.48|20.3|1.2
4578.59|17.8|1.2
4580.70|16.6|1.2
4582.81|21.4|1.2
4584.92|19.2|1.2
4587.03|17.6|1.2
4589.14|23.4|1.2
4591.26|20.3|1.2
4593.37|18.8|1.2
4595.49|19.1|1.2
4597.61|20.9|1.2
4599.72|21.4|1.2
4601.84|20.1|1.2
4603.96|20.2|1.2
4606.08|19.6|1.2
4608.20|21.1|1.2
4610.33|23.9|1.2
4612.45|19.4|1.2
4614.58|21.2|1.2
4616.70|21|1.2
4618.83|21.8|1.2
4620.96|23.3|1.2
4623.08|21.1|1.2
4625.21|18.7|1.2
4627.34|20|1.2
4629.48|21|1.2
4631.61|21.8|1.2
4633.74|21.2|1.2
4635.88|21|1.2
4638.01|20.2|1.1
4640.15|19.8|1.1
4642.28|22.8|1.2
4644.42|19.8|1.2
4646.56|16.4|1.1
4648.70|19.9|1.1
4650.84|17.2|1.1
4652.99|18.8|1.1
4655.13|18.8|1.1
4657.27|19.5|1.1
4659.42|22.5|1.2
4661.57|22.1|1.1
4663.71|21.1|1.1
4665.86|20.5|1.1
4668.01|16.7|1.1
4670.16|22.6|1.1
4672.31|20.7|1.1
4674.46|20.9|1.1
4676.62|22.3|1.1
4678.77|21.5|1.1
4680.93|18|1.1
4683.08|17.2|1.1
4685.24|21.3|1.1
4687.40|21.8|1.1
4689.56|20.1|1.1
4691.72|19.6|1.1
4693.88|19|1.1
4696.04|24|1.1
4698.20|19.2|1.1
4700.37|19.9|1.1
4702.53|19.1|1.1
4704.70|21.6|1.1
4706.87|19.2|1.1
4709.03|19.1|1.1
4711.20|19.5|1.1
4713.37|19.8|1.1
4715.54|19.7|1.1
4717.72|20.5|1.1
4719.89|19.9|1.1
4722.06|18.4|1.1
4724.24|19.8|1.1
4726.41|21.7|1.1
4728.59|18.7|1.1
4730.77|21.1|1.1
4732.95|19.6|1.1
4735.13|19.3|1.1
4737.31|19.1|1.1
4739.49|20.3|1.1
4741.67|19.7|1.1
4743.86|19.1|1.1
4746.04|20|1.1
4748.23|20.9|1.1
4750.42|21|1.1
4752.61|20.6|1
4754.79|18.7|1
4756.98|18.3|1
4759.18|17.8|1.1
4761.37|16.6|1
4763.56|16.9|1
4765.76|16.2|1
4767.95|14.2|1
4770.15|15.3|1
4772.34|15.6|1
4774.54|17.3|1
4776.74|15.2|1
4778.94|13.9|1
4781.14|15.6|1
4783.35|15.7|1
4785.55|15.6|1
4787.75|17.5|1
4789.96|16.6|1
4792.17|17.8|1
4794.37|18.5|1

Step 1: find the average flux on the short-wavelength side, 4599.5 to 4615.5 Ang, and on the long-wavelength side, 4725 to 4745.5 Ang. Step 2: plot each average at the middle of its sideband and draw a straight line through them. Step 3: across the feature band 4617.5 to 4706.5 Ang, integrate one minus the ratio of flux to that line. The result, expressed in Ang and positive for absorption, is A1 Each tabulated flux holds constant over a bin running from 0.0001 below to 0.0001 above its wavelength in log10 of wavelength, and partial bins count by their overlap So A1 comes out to 0.2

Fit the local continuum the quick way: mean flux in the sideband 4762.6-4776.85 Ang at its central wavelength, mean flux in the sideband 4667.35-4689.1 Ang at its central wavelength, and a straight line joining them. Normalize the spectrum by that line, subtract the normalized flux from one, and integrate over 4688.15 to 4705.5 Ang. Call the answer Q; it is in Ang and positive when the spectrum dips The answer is -0.8 Ang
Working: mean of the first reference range 20.4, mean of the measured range 20.3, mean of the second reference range 15.8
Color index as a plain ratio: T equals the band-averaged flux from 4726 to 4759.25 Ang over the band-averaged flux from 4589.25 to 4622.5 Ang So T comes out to 0.95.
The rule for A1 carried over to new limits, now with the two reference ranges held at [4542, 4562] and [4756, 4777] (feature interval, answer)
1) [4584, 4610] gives -4.3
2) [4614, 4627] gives -2.9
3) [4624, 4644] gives -4.1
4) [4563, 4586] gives -2.8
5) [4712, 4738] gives -5.0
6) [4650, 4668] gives -3.1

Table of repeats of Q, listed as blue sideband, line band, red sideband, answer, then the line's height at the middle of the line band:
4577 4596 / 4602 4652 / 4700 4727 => -2.6 Ang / 19.5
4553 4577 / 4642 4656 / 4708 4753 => 0.6 Ang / 19.7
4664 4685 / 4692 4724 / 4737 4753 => 0.3 Ang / 20.1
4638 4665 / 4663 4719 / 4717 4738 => -0.9 Ang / 19.9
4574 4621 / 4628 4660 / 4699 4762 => 0.1 Ang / 20.1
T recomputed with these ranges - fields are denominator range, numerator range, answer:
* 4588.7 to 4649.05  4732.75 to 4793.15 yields 0.85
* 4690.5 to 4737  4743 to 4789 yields 0.86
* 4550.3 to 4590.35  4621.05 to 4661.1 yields 1.04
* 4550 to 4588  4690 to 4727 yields 1.05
